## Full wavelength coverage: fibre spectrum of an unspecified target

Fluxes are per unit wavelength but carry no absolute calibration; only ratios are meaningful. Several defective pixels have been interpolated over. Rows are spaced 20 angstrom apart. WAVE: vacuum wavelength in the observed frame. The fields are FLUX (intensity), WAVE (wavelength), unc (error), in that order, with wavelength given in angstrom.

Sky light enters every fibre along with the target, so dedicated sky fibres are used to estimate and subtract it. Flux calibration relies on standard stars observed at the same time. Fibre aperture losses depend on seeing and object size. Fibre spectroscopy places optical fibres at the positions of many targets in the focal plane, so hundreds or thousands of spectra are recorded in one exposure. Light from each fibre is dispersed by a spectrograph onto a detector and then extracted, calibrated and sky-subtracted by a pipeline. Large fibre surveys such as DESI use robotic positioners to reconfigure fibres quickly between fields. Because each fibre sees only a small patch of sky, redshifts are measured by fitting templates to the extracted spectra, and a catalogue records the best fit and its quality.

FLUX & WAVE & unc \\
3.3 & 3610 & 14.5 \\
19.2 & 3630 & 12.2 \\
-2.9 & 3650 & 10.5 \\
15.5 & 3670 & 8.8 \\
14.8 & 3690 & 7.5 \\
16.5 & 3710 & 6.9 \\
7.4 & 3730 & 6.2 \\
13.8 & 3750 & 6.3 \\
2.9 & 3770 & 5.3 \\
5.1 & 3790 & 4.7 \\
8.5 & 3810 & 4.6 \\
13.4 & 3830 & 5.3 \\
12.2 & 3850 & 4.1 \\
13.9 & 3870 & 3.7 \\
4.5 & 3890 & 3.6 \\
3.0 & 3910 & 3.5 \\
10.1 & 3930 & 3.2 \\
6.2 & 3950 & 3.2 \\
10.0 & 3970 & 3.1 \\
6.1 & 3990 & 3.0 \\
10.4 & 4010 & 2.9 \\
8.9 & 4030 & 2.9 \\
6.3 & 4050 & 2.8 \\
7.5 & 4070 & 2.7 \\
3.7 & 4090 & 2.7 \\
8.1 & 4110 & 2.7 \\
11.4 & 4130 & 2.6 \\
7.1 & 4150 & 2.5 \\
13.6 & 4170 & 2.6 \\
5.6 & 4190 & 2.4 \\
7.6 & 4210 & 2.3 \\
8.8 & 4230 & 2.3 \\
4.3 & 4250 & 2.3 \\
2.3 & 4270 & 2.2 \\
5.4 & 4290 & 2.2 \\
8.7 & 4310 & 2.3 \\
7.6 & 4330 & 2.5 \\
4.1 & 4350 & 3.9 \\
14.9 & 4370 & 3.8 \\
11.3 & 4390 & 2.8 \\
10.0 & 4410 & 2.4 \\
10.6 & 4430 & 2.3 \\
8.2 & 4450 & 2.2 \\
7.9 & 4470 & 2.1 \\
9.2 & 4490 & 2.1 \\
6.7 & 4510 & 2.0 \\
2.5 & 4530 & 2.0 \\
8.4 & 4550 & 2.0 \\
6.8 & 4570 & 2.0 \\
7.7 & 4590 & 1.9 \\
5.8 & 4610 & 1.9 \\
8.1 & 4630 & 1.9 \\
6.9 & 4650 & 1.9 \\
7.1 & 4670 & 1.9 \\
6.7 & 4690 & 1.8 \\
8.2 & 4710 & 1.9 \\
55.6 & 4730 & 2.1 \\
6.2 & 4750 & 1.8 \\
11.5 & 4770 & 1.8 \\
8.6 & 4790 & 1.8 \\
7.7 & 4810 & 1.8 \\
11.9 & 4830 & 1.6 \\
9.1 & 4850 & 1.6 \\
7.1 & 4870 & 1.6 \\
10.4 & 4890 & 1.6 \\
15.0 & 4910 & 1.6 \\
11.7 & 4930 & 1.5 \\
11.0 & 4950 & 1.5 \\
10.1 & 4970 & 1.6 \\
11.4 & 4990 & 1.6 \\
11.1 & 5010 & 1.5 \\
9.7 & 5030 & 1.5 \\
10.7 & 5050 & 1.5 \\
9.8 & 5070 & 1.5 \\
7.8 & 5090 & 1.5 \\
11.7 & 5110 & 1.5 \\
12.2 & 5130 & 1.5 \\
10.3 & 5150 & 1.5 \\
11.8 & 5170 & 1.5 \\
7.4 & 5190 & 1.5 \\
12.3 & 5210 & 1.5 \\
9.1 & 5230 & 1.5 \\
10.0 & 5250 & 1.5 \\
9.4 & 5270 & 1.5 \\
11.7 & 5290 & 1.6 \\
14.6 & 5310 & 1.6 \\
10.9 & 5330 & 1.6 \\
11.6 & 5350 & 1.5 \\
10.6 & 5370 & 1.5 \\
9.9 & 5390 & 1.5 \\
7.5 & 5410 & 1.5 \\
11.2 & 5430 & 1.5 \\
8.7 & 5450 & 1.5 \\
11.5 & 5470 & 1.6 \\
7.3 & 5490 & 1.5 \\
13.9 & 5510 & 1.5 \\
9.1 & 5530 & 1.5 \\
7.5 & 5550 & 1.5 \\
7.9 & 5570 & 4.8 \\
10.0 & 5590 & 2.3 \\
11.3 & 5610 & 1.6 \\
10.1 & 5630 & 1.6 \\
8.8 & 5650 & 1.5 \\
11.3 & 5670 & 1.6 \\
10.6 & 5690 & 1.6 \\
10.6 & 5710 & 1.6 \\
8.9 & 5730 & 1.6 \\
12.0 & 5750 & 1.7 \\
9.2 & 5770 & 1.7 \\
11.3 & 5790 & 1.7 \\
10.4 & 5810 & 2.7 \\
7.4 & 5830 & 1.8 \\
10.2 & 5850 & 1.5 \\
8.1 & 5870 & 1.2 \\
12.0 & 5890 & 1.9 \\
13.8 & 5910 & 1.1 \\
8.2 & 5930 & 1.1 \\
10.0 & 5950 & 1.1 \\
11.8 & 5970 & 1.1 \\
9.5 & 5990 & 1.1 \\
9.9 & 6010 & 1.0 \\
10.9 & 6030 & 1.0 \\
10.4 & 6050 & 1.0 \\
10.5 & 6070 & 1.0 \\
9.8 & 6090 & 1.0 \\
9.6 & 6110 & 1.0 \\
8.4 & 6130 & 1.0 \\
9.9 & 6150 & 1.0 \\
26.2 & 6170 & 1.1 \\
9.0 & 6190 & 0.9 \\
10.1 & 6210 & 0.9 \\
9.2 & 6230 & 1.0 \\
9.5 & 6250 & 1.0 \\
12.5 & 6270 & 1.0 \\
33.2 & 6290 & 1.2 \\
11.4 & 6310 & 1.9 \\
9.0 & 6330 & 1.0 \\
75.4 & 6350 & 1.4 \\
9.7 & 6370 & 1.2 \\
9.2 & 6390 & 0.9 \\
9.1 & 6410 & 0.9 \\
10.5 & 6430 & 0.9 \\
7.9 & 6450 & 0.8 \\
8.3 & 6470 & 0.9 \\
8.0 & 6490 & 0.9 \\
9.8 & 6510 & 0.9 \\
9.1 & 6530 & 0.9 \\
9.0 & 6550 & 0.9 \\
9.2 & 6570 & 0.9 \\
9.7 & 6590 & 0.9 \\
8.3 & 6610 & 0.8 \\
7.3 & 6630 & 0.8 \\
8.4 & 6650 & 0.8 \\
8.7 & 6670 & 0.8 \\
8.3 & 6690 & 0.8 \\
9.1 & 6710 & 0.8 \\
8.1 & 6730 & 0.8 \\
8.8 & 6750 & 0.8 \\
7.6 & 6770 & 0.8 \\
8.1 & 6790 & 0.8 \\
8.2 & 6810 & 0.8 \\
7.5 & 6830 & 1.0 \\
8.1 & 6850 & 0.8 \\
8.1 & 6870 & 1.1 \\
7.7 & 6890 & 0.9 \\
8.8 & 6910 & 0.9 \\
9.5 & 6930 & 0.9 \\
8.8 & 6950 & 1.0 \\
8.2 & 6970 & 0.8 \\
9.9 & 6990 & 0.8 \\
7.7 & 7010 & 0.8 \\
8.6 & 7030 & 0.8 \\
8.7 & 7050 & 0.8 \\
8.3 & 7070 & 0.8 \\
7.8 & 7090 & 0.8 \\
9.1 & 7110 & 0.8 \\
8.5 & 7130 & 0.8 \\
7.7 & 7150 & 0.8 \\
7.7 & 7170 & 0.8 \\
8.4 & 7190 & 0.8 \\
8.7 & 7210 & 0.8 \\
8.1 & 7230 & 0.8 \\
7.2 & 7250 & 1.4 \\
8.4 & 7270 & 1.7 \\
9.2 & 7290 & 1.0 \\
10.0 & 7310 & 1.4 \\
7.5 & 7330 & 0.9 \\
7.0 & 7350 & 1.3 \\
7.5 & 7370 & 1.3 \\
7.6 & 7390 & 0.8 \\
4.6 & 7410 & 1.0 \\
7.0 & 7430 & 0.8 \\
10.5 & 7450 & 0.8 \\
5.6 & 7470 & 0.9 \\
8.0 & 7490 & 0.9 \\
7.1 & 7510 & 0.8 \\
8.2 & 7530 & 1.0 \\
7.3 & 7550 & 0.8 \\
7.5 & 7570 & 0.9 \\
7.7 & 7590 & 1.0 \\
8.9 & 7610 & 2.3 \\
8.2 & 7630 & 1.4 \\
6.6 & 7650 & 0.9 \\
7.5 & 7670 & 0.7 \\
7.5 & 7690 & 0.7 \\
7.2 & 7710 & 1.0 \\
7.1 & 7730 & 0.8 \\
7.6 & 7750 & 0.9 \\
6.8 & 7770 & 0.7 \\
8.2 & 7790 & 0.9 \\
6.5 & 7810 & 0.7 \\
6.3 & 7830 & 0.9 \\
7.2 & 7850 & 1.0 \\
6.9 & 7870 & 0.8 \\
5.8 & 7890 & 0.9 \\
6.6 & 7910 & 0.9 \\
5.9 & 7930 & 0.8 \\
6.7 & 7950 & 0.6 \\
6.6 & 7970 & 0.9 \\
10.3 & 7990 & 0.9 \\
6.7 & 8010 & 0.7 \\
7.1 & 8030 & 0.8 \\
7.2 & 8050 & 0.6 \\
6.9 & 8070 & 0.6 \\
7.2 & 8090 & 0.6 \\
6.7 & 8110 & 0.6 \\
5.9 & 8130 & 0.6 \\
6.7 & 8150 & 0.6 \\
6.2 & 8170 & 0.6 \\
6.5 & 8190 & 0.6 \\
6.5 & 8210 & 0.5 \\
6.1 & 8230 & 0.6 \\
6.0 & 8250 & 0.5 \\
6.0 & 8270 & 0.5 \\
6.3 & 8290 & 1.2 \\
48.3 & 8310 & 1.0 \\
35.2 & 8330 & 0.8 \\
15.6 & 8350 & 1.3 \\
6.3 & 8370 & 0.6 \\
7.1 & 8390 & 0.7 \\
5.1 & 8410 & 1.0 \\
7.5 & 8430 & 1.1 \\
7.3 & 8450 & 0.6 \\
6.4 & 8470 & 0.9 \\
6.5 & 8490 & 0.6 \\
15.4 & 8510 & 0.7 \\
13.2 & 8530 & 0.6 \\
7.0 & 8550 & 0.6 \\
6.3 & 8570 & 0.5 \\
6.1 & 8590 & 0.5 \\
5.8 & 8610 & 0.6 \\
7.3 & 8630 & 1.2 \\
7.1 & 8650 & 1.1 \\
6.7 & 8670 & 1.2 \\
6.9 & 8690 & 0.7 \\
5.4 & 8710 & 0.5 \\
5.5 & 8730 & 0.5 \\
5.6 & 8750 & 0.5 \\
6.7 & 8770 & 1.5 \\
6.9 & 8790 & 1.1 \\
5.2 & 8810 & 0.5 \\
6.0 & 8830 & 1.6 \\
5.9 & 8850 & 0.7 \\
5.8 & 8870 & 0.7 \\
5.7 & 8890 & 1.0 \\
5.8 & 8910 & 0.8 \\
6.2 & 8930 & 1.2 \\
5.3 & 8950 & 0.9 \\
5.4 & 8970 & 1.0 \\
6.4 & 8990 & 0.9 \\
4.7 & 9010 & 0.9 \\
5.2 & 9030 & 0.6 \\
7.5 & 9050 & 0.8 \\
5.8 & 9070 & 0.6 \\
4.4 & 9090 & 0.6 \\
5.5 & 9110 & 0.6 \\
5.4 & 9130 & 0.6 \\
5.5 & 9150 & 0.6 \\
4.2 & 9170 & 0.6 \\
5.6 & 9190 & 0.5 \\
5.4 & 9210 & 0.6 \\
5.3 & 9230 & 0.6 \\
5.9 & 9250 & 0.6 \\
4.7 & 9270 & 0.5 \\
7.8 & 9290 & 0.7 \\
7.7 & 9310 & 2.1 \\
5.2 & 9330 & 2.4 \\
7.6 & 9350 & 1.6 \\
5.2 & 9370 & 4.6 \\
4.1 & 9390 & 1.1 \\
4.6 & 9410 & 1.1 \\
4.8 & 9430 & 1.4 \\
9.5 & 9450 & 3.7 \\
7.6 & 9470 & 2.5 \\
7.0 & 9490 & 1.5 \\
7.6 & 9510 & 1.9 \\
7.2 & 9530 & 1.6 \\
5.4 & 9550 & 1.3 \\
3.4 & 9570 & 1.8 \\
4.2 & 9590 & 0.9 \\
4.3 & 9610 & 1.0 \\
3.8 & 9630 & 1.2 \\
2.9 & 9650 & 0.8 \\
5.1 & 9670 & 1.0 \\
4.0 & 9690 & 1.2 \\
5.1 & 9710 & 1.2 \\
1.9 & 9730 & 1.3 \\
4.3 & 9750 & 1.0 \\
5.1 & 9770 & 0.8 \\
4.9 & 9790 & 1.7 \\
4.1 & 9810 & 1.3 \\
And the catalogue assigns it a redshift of 0.267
